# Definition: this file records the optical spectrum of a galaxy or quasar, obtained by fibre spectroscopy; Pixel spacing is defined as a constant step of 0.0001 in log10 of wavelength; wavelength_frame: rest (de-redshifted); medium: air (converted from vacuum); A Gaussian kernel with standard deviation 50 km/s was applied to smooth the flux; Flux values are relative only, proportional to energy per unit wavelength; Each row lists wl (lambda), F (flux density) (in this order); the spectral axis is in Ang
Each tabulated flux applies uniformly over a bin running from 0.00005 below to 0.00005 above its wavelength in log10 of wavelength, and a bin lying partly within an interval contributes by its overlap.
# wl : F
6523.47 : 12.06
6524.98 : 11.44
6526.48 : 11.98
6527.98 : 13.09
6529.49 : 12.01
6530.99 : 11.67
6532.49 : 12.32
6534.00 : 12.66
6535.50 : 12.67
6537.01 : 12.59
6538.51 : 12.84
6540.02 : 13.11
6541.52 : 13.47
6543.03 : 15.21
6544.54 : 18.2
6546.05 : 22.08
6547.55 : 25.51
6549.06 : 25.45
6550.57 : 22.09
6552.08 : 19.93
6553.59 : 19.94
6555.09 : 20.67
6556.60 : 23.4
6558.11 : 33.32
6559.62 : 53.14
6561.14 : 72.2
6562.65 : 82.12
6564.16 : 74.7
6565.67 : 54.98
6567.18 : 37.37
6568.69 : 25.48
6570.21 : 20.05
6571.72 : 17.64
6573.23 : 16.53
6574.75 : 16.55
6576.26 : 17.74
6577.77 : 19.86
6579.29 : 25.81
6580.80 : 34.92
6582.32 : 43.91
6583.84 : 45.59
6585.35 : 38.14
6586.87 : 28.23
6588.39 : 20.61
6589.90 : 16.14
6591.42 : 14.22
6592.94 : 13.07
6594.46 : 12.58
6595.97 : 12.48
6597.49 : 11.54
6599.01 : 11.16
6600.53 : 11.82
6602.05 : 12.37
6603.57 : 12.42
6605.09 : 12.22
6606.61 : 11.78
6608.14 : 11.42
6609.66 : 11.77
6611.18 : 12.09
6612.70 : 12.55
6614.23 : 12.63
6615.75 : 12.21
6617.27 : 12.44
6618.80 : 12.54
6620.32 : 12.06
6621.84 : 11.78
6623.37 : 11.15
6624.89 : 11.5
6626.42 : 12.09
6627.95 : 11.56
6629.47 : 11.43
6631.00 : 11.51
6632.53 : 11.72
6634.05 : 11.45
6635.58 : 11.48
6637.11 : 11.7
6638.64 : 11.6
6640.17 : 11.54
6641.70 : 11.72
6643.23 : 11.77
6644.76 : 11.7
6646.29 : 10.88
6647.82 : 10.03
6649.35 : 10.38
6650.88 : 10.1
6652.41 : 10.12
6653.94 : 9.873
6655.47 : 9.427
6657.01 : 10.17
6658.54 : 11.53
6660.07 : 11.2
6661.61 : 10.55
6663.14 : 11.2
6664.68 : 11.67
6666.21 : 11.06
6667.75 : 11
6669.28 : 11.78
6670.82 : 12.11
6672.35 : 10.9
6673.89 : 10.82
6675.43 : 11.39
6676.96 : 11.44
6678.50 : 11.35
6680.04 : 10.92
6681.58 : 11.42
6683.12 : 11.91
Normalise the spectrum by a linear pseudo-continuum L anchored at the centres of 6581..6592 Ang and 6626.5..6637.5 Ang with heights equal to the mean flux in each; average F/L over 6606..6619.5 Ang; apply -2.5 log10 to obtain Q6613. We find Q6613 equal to 0.50 mag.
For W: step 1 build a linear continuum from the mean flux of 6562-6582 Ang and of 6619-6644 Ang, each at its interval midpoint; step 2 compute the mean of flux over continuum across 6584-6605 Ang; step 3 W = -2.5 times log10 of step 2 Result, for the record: 0.460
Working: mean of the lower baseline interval 34.1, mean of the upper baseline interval 11.6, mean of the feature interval 17.2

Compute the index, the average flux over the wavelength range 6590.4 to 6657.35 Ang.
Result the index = 11.7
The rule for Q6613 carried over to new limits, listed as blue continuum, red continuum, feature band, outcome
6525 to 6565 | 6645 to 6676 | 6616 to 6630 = 0.295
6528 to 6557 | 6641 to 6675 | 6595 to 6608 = 0.161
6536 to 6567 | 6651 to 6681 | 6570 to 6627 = 0.350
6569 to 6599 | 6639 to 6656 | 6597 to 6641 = 0.296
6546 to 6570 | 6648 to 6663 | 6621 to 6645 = 0.389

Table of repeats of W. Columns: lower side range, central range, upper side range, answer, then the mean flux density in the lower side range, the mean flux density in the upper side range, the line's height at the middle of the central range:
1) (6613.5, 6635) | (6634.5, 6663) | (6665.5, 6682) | 0.067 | 11.9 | 11.3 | 11.6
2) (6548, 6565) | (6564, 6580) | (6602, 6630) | 0.202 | 40.4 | 12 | 33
